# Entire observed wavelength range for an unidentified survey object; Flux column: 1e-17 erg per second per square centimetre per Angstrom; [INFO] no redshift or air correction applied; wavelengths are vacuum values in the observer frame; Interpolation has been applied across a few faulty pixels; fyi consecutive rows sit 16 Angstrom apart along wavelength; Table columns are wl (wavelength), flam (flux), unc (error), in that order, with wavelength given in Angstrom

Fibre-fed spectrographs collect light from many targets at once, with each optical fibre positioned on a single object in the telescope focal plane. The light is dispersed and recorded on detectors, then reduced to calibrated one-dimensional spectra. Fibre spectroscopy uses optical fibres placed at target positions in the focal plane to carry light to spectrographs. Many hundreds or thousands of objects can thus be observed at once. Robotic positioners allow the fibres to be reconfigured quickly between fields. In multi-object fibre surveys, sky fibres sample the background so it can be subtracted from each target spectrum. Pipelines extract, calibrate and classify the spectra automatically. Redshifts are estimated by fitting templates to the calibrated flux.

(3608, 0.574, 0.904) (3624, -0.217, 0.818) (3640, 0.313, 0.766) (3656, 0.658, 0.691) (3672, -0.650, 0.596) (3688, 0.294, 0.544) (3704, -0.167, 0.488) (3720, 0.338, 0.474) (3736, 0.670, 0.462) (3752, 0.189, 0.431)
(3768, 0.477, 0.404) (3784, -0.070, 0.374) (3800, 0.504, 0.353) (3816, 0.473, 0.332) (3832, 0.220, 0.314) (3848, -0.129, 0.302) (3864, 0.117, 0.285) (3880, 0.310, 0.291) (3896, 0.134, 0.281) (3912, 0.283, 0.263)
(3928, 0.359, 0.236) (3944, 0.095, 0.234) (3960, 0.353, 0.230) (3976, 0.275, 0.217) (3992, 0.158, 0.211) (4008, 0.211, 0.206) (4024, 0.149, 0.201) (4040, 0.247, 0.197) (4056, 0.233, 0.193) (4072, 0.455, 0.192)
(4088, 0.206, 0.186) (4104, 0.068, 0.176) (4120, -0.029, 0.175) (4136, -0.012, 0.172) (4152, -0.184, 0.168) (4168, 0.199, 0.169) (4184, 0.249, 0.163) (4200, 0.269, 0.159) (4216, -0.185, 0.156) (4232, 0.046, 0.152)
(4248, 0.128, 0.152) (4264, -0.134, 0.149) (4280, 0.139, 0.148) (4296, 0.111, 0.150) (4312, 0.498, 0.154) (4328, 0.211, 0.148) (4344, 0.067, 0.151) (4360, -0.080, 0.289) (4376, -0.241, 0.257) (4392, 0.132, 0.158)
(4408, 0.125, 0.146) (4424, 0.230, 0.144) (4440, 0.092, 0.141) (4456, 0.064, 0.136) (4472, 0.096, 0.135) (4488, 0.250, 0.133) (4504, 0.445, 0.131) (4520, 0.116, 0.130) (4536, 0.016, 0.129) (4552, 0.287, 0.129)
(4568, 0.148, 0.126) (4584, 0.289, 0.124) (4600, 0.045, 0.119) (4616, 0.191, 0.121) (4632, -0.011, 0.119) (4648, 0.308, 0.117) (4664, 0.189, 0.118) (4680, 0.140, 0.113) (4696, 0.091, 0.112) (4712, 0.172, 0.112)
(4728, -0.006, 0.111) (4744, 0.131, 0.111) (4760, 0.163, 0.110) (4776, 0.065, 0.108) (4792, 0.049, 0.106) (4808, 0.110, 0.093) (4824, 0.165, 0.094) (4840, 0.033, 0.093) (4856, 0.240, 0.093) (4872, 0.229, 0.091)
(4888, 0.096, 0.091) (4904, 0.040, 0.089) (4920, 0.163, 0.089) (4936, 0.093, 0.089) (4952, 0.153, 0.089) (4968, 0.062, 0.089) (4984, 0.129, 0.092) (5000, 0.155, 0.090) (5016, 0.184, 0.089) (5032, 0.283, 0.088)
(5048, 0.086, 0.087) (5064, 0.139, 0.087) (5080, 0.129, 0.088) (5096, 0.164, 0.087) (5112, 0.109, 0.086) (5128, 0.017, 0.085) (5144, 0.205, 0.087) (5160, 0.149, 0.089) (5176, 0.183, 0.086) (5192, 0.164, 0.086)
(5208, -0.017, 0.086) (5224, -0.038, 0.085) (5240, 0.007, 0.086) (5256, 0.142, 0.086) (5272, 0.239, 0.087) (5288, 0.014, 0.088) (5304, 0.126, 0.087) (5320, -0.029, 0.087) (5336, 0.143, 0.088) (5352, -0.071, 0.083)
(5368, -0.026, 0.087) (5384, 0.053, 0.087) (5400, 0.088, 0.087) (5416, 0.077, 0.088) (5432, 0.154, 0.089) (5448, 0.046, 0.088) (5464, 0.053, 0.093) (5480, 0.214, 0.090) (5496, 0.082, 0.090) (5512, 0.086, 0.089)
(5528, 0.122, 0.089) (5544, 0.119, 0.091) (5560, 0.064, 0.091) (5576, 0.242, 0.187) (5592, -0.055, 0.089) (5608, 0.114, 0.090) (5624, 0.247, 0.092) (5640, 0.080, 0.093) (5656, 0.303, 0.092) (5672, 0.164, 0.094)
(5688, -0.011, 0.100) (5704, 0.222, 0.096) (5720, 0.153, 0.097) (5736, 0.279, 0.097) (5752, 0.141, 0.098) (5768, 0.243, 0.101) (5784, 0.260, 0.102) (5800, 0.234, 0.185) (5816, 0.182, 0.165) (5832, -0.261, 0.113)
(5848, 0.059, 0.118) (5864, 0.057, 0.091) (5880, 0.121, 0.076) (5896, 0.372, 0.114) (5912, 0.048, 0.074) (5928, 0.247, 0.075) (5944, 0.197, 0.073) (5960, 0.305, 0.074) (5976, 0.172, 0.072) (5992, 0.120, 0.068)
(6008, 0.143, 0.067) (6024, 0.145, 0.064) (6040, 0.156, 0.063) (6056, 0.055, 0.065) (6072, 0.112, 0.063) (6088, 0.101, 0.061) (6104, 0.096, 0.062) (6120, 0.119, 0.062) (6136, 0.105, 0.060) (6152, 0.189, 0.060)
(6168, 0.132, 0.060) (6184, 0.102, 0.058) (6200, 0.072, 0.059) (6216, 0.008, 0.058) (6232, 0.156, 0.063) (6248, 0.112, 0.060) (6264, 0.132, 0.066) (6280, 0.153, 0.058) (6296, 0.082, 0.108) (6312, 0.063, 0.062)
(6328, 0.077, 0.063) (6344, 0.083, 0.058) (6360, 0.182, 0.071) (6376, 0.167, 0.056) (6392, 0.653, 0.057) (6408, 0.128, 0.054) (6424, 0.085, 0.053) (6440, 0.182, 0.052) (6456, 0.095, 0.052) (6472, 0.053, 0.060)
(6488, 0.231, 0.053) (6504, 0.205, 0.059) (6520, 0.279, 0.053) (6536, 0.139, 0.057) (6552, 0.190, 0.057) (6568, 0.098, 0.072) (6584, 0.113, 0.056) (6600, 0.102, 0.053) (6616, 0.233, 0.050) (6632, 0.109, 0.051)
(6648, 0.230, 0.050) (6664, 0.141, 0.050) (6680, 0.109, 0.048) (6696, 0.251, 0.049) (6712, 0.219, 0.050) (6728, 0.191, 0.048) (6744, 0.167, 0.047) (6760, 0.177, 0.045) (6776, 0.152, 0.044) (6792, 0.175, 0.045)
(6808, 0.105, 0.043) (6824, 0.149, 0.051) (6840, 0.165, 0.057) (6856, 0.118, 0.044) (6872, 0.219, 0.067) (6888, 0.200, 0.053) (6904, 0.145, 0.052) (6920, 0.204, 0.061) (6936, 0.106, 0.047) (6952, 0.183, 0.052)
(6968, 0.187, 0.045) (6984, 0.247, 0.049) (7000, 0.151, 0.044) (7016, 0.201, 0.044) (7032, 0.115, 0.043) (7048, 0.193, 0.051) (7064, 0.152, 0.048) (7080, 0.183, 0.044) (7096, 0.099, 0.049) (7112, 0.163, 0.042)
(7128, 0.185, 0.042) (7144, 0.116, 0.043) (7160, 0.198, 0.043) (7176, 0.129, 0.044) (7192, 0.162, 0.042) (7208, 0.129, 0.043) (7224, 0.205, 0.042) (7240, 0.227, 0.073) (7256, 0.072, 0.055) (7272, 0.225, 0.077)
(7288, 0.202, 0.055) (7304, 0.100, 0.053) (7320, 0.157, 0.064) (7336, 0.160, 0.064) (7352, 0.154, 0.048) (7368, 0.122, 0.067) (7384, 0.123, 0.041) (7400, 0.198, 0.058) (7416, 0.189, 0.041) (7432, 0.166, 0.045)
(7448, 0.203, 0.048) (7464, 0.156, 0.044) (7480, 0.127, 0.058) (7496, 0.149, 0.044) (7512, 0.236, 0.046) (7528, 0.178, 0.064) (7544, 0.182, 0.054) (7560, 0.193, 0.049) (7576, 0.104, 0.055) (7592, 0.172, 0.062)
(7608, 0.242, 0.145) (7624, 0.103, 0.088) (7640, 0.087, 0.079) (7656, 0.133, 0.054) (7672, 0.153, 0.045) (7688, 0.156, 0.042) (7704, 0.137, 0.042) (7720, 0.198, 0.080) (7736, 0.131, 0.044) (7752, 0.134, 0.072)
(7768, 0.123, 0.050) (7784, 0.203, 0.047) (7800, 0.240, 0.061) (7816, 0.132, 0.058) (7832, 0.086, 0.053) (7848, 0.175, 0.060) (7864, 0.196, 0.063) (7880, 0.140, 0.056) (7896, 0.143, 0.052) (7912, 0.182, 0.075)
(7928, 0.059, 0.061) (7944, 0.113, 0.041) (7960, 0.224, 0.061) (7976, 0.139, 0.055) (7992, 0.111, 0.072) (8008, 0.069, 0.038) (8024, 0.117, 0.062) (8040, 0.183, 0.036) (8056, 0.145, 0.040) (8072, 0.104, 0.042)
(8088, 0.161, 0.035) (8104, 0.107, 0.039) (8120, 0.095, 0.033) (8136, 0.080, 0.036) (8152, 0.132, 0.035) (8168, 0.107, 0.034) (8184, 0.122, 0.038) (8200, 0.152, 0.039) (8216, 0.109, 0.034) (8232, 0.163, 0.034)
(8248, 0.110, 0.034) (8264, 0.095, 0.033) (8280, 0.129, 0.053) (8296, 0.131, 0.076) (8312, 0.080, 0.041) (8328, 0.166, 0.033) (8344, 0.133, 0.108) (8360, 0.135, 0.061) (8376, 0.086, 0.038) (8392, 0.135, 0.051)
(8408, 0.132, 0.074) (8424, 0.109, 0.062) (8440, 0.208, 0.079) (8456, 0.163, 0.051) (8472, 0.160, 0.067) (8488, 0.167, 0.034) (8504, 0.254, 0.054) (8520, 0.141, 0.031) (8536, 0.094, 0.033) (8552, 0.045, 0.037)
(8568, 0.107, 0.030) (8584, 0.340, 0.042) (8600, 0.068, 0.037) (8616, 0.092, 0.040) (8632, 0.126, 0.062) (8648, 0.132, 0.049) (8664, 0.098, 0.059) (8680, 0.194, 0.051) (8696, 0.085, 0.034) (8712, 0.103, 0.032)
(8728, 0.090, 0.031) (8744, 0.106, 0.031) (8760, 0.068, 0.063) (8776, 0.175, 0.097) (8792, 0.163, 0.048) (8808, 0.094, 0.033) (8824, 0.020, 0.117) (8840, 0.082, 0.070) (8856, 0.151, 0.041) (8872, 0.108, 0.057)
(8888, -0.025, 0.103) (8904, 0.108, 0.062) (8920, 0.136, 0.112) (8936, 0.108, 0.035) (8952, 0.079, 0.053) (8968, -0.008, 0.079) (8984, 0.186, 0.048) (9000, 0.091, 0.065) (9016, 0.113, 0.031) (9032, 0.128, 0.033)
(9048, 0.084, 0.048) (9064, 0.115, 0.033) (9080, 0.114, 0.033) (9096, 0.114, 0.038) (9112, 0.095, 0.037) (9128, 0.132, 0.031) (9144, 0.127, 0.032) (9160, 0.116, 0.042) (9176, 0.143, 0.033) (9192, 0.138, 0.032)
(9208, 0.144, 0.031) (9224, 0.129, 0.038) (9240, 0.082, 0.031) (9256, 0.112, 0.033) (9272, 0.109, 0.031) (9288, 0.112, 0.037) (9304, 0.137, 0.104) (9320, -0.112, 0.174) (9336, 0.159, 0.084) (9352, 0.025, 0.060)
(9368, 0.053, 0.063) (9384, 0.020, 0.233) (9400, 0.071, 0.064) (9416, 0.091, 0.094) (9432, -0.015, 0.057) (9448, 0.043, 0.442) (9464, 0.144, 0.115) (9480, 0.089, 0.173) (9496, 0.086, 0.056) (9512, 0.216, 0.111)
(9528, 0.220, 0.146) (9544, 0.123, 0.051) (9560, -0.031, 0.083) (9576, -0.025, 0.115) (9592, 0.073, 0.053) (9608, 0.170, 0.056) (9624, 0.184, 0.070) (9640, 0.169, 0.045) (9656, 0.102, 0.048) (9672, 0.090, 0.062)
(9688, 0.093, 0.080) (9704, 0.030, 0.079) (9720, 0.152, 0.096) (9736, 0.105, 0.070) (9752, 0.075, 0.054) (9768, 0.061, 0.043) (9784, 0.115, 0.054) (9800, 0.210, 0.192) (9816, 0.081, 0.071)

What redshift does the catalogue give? 0.714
